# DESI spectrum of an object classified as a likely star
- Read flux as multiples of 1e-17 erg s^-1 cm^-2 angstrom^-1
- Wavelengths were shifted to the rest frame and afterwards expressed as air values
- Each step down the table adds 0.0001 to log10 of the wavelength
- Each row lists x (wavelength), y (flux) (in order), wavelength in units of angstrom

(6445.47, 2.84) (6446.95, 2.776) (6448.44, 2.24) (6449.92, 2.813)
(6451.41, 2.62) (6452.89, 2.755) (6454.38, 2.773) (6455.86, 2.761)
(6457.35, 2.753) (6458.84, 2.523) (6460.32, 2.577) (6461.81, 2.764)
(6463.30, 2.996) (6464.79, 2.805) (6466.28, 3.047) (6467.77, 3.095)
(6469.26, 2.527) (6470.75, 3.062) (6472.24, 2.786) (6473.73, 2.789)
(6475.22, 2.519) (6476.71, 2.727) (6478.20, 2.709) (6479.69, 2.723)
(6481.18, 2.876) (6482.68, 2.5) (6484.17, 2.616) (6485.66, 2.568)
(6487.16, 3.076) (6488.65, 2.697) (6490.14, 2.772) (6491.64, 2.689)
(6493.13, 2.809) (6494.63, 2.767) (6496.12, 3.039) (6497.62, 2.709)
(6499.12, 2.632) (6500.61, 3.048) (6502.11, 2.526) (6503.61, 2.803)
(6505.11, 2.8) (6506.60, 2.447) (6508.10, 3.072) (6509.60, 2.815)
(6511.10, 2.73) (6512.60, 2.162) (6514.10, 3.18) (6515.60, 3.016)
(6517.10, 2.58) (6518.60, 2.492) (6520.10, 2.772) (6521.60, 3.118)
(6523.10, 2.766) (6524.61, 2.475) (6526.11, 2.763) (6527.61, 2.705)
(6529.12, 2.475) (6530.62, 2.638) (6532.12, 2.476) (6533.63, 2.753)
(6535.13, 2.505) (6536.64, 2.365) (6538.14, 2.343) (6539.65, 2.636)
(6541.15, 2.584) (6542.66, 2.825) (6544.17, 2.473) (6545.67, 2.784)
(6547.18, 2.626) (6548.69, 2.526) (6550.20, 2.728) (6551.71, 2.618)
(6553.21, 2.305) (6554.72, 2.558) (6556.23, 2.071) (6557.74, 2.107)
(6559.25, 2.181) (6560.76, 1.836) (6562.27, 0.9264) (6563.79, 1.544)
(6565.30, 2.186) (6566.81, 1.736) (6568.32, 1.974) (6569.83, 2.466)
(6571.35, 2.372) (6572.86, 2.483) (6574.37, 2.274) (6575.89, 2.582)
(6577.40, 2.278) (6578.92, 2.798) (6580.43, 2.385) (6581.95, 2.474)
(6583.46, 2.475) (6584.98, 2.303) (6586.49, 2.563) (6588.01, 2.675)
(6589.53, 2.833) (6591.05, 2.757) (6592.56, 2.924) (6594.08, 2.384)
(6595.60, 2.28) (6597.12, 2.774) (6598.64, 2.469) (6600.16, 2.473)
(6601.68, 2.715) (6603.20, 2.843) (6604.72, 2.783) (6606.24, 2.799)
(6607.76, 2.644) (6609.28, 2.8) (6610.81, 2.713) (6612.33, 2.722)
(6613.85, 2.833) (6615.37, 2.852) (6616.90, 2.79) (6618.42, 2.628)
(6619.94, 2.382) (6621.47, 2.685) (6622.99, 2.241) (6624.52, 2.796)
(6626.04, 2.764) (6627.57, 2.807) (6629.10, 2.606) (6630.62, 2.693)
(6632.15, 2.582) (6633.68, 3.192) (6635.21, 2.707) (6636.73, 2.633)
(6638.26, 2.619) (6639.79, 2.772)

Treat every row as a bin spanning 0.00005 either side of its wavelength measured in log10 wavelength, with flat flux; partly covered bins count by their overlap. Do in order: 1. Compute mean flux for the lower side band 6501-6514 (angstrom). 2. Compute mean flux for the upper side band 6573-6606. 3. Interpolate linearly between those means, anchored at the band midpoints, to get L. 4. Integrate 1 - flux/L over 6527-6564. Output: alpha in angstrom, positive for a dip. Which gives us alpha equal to 3.5 angstrom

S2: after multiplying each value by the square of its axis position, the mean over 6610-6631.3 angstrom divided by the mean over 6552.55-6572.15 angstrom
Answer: 1.35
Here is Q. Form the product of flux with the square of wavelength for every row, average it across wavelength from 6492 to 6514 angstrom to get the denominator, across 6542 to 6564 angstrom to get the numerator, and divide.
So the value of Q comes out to 0.84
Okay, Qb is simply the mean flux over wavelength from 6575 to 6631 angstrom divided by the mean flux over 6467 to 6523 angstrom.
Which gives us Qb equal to 0.95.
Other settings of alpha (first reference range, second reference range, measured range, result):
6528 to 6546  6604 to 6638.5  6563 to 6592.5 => 2.8 angstrom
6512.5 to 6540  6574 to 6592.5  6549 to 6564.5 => 3.0 angstrom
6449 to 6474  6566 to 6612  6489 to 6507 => -0.3 angstrom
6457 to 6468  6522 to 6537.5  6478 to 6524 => -1.2 angstrom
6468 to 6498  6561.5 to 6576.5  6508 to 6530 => -2.4 angstrom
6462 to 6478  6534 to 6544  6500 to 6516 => -0.6 angstrom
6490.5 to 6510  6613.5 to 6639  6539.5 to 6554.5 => 0.8 angstrom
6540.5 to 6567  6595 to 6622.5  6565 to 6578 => 0.7 angstrom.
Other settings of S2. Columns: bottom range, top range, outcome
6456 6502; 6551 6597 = 0.86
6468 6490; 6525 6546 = 0.96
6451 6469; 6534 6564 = 0.87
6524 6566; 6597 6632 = 1.15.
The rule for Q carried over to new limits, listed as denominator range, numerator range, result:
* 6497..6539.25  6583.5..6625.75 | 1.01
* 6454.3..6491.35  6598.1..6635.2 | 1.02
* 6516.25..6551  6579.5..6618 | 1.03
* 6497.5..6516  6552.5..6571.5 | 0.74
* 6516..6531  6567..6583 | 0.90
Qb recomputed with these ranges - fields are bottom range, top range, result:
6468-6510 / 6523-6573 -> 0.86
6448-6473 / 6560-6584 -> 0.79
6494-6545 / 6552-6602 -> 0.87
